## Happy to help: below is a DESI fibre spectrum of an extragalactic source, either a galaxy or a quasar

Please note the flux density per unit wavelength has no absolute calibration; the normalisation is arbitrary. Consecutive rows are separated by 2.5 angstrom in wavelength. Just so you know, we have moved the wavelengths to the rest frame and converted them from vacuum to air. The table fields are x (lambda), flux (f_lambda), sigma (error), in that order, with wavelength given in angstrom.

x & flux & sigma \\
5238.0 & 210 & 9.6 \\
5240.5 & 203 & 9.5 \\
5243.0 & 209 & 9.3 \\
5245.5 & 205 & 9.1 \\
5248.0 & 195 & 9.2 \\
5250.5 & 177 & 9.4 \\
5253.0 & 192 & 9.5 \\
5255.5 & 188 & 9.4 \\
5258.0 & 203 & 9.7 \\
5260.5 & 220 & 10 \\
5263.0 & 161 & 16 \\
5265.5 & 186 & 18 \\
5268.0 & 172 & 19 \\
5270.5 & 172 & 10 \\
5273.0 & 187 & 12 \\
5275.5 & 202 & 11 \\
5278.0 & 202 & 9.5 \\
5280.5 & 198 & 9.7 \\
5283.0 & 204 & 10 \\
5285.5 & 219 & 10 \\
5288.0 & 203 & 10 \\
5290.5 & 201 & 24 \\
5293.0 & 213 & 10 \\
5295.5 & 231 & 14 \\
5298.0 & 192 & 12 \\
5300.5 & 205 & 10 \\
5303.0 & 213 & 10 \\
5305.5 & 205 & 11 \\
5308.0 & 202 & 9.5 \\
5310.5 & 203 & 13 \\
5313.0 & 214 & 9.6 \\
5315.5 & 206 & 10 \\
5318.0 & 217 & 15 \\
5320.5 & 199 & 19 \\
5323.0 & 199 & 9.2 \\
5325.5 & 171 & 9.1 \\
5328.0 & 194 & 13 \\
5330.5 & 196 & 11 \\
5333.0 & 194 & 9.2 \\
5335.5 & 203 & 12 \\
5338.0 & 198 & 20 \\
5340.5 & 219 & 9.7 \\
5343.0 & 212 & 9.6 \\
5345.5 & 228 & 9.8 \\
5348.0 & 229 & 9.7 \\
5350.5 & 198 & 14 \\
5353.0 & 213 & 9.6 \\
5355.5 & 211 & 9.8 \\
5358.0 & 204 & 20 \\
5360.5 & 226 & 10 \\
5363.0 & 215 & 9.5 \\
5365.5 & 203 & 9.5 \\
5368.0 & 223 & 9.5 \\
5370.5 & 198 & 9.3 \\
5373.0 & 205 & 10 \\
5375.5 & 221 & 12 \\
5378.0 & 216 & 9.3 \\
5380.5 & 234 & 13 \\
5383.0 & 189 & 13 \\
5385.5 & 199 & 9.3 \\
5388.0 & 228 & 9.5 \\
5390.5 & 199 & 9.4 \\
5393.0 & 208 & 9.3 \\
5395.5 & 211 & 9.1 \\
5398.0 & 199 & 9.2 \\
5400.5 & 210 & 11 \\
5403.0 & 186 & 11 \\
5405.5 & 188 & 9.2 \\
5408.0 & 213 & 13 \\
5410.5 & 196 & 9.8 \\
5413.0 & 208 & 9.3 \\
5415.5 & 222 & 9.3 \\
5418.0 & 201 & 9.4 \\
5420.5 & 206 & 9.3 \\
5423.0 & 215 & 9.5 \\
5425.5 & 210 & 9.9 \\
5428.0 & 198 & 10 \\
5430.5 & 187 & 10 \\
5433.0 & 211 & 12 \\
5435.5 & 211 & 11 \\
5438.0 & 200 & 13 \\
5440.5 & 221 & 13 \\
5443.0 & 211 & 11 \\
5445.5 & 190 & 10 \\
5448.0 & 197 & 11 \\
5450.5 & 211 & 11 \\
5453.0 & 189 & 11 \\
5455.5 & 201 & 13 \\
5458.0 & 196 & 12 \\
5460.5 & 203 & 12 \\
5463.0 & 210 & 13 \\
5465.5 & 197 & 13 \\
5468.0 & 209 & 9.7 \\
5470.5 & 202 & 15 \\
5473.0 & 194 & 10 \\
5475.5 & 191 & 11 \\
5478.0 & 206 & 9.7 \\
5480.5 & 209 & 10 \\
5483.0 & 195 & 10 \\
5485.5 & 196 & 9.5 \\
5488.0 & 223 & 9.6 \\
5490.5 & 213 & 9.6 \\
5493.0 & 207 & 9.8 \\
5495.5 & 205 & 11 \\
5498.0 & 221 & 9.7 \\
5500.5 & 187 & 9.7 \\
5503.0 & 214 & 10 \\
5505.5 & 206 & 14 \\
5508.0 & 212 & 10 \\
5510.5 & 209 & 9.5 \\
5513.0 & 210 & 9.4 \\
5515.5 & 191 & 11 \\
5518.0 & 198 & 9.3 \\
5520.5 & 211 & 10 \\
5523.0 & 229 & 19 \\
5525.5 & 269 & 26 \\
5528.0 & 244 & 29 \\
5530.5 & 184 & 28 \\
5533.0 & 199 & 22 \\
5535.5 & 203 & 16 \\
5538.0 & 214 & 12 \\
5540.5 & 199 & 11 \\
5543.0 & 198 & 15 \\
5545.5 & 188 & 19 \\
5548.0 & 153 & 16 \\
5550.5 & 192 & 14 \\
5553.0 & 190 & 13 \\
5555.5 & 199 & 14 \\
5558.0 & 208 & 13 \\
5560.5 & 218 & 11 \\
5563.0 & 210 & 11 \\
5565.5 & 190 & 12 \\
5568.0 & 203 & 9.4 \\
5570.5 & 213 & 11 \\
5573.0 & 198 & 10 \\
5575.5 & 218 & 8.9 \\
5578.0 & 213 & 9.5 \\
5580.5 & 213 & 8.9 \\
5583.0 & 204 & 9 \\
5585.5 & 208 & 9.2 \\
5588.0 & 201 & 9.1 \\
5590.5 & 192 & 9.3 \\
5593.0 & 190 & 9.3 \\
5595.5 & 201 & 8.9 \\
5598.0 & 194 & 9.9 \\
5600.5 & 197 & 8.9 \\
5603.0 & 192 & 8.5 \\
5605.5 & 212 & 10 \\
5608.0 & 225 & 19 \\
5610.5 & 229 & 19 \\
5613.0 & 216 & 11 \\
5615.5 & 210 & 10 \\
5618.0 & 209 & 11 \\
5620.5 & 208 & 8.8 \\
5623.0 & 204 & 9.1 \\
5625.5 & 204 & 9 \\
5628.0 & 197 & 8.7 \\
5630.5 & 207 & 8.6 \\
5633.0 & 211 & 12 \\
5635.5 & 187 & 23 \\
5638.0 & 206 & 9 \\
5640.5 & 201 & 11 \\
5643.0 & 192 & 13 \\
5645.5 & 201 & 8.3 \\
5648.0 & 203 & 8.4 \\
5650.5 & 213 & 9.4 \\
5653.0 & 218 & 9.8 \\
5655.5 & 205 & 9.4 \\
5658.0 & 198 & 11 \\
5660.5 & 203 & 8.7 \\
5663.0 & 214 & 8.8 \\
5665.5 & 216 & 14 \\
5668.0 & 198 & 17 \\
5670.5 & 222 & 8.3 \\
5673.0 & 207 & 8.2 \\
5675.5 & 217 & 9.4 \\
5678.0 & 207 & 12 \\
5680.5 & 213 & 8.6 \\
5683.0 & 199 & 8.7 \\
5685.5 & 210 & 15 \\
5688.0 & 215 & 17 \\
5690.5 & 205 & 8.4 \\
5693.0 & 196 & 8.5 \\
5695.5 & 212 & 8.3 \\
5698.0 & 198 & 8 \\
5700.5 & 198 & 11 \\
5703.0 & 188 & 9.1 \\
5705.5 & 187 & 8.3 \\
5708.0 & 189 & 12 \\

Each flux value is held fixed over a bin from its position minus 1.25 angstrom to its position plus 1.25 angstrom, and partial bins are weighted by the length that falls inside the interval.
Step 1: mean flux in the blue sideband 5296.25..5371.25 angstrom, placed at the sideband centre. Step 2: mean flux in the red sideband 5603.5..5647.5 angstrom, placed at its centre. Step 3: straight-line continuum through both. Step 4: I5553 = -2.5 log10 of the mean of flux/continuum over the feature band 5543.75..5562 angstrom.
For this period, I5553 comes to 0.07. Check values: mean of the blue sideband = 207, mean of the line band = 193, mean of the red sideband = 207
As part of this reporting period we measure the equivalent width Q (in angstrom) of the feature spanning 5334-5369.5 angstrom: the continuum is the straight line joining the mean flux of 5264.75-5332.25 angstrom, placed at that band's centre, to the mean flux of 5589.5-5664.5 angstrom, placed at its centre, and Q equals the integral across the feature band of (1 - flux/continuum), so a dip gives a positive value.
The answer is -2.1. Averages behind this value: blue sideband 200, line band 213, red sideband 205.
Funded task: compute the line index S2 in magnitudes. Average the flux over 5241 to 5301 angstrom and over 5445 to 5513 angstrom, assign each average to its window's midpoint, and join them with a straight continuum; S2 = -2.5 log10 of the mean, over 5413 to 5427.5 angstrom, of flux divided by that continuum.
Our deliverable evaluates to -0.042 mag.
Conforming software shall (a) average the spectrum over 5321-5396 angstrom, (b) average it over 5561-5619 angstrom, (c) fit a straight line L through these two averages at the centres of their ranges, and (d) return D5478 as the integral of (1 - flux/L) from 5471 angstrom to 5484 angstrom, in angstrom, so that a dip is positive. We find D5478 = 0.49 angstrom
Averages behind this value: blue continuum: 208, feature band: 199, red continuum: 206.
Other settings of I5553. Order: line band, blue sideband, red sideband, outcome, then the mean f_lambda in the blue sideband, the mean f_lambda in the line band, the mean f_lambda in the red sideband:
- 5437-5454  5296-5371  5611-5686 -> 0.02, 207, 203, 207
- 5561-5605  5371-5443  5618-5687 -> 0.02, 207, 203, 206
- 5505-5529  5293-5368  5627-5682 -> -0.06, 207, 218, 206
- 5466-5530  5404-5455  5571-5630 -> -0.02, 204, 210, 206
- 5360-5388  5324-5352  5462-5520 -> -0.04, 204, 212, 205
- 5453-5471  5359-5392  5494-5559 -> 0.03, 212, 202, 205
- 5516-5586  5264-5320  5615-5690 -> 0.00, 202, 206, 206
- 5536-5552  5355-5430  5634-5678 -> 0.08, 208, 191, 206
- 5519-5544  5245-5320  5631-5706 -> -0.06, 200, 215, 205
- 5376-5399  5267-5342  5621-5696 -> -0.04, 201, 210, 206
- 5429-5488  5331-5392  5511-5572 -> 0.03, 211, 202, 205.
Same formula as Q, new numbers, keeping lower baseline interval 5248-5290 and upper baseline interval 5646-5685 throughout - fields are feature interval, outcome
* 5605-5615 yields -0.7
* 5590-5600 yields 0.6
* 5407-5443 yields -1.4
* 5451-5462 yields 0.1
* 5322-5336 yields 0.2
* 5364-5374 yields -0.5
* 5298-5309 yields -0.6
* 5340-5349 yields -1.2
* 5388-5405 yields -0.5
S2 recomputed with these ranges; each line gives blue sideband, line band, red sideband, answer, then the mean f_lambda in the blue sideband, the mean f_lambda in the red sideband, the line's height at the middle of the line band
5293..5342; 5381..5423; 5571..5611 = 0.00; 204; 205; 204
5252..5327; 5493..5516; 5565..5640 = -0.02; 199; 205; 203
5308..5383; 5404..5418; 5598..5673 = 0.02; 208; 207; 208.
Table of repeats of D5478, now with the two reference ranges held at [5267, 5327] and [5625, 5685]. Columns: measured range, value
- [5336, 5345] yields -0.4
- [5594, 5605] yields 0.4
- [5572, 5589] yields -0.3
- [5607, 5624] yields -0.8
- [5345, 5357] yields -0.8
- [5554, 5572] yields -0.1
